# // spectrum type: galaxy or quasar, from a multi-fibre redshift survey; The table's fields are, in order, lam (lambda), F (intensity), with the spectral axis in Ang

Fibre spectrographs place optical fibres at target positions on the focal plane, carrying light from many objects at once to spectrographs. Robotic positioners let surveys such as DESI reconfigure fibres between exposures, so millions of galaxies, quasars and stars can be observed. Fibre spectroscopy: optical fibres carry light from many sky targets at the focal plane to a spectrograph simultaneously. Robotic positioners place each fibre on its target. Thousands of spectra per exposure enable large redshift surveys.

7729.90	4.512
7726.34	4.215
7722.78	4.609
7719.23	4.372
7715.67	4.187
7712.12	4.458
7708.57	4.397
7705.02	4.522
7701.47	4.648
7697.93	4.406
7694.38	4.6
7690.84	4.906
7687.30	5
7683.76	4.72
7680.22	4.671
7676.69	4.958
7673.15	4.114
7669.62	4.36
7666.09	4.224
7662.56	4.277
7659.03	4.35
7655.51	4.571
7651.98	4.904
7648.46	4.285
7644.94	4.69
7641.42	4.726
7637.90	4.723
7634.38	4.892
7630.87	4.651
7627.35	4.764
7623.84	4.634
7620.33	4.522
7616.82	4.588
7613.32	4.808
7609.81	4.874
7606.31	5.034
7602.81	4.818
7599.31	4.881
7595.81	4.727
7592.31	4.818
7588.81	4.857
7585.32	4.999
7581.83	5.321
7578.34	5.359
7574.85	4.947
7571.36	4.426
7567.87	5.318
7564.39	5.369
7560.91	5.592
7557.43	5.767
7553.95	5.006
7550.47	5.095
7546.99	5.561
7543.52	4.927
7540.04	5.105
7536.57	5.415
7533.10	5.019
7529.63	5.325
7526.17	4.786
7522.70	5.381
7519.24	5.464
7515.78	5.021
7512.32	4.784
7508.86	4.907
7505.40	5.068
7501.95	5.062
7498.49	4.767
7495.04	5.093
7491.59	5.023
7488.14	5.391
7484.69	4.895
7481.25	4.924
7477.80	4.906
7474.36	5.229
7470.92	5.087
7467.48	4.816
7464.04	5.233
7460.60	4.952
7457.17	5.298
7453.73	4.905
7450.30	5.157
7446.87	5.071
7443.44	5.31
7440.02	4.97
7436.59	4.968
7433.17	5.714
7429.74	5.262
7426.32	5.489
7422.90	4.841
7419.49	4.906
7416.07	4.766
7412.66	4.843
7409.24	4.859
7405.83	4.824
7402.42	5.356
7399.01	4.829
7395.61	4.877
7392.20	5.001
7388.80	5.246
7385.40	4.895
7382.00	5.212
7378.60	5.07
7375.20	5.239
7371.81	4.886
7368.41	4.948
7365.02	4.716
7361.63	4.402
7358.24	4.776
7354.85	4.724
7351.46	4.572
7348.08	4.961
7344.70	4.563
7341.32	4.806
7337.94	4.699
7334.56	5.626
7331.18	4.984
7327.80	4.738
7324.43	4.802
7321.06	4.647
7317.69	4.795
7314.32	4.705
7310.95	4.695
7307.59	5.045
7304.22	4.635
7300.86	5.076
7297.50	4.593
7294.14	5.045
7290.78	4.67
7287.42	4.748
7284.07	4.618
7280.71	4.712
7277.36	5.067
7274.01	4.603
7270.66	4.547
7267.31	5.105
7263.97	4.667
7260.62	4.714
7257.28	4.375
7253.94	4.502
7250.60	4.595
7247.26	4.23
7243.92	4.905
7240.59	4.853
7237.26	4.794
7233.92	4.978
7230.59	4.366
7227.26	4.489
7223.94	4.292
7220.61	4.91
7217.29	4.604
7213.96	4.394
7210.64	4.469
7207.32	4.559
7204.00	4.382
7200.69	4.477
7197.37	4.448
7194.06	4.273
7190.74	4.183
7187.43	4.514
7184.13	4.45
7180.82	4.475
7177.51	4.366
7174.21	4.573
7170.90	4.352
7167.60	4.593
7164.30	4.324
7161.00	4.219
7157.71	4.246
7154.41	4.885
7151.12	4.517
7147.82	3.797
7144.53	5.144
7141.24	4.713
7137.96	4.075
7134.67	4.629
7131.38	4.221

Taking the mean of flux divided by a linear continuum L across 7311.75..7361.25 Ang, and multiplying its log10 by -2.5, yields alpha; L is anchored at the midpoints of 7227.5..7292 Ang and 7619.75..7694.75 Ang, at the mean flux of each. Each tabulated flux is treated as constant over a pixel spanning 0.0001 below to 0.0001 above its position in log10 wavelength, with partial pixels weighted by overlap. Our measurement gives -0.03 mag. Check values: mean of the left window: 4.68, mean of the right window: 4.62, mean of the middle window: 4.8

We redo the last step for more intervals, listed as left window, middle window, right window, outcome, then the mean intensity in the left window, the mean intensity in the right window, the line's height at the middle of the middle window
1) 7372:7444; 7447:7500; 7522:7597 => 0.011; 5.06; 5.14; 5.1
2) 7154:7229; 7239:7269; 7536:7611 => -0.025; 4.45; 5.1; 4.55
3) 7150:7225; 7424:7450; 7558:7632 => -0.107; 4.46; 4.93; 4.75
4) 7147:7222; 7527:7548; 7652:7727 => -0.158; 4.44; 4.52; 4.49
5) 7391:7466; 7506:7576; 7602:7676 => -0.074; 5.06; 4.61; 4.82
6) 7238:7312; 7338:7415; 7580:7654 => -0.032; 4.73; 4.79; 4.75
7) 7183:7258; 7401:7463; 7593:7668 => -0.109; 4.53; 4.67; 4.6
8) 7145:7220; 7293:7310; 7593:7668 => -0.087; 4.43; 4.67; 4.49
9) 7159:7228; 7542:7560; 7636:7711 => -0.166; 4.44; 4.57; 4.54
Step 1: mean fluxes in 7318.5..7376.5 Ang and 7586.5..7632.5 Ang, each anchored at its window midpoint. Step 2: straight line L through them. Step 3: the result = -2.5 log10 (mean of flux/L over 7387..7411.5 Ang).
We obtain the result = -0.040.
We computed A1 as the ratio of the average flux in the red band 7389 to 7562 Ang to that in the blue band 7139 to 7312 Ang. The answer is 1.11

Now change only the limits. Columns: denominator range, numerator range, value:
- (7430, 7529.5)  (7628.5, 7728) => 0.90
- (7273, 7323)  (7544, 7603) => 1.07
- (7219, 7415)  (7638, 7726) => 0.95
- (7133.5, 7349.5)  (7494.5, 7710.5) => 1.05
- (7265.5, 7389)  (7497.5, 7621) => 1.04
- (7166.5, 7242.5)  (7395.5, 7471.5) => 1.12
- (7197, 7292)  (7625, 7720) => 0.99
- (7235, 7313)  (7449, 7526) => 1.07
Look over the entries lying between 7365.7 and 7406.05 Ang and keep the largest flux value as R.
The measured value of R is 5.356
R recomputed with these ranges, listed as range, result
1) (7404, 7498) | 5.714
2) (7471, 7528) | 5.464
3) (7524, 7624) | 5.767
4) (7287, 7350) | 5.626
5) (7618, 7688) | 5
